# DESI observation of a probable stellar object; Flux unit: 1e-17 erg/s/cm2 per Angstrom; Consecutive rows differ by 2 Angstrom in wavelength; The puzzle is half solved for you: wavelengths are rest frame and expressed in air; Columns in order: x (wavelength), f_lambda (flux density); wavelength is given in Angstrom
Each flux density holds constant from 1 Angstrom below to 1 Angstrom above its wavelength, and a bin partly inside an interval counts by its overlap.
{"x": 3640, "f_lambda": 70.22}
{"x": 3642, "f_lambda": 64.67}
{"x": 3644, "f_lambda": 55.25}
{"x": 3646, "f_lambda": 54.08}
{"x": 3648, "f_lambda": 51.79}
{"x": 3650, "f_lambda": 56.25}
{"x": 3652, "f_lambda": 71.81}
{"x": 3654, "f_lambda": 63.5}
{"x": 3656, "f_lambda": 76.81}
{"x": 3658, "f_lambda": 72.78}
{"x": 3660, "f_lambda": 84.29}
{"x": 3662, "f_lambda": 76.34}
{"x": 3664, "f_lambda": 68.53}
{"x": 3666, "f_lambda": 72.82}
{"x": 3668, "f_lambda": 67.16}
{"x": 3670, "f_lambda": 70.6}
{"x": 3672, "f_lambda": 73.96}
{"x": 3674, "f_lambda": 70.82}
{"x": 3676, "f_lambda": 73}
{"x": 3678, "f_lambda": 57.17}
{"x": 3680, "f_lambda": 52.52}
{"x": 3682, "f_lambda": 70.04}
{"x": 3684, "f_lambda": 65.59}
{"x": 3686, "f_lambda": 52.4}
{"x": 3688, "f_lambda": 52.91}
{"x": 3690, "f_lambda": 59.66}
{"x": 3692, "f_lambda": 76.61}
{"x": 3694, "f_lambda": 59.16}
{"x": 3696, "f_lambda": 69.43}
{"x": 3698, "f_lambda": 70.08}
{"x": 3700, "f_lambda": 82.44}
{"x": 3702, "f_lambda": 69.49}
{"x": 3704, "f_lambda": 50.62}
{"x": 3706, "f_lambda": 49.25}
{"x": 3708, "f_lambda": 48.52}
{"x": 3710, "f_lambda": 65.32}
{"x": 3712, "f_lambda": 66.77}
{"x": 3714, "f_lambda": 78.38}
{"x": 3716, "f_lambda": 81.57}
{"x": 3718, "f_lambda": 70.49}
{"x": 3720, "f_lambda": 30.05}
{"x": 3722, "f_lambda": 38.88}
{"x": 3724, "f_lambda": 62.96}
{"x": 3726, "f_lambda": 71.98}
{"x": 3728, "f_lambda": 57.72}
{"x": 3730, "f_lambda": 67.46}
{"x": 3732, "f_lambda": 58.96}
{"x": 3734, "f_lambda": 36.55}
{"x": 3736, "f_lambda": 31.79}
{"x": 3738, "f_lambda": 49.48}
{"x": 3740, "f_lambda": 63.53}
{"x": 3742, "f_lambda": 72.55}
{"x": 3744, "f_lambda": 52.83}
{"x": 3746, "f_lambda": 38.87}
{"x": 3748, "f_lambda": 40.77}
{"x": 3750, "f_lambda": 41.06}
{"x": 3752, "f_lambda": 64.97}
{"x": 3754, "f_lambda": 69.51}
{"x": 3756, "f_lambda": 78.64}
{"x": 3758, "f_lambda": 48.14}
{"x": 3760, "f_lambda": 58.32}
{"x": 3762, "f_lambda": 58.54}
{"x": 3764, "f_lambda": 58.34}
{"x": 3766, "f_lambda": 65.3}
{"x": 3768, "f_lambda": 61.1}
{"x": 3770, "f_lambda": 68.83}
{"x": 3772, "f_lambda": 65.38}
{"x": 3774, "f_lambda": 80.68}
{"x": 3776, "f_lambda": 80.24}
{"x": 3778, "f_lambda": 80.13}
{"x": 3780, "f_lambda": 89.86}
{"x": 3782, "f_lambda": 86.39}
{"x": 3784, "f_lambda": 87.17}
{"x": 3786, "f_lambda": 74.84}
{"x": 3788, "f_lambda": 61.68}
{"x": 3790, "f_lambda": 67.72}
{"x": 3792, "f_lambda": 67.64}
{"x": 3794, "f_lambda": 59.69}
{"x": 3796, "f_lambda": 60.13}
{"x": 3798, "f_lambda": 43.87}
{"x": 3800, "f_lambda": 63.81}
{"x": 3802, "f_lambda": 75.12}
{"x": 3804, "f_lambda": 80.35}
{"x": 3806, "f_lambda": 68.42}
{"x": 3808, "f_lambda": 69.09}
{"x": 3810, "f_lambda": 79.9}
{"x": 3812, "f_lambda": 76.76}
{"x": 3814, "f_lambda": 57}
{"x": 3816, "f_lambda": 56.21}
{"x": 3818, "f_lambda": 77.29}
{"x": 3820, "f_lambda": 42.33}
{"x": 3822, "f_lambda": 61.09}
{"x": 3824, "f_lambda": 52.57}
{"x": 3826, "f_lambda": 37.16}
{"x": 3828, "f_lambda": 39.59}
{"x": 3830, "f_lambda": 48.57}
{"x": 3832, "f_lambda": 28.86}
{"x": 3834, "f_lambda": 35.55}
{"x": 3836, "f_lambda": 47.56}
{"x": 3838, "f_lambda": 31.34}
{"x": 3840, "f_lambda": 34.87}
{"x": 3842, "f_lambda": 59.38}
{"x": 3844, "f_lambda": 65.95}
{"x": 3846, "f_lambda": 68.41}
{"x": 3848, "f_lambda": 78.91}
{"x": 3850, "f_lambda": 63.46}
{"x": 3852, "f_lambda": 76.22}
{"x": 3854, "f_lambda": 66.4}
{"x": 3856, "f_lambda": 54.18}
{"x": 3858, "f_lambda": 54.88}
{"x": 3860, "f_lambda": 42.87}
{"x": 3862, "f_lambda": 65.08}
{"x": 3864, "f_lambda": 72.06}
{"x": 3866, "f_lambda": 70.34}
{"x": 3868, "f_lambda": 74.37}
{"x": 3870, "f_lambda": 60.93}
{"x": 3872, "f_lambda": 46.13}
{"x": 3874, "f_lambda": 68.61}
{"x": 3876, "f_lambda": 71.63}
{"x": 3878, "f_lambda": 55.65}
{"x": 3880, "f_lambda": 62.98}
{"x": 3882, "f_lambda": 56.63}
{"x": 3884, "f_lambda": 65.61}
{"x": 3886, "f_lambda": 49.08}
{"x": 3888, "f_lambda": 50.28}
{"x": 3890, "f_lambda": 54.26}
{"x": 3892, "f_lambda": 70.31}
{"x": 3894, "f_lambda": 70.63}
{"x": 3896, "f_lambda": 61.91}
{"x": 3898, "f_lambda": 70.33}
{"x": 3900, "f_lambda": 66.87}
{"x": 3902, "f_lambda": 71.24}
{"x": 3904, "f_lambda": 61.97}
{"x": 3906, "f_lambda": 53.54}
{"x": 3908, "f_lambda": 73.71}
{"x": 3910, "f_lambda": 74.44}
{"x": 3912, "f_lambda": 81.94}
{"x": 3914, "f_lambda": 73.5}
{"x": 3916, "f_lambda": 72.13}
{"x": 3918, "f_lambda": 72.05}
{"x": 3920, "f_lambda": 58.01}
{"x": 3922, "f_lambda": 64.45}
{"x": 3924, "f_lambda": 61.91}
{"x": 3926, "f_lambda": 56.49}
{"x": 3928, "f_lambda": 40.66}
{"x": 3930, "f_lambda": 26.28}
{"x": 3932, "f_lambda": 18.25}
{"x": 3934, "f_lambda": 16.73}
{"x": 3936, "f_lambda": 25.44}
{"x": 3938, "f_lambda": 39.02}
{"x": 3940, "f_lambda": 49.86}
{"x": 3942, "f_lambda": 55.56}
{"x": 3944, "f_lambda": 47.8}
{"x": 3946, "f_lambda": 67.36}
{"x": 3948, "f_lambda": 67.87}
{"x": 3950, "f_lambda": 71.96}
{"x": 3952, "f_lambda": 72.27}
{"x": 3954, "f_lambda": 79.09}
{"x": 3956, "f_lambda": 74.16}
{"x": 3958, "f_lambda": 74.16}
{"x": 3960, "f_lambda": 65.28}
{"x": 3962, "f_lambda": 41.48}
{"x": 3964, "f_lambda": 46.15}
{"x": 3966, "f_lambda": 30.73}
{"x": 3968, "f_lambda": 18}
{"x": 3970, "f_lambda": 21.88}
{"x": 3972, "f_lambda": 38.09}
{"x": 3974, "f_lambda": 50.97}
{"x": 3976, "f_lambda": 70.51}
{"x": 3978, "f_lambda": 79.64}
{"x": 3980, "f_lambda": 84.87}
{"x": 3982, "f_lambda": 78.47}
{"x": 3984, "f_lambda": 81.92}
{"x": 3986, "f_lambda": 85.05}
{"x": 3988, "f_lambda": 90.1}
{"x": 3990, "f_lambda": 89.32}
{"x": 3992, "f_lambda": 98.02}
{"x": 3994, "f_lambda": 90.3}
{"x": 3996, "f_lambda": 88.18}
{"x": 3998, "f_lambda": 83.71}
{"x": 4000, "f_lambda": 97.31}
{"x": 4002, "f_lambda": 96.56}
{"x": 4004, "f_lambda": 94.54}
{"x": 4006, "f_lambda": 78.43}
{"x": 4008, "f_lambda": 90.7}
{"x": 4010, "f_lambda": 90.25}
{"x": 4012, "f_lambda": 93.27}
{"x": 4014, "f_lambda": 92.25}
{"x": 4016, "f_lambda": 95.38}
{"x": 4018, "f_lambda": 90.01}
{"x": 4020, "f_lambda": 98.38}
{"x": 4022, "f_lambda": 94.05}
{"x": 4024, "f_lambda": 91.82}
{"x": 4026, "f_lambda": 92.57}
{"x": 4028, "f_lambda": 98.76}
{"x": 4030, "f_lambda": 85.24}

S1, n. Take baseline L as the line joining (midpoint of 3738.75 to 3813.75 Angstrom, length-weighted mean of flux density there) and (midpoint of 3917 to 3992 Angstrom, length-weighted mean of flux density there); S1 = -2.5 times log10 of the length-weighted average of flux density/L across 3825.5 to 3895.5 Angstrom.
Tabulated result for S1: 0.09 mag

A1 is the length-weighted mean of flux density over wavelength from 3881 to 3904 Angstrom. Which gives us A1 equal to 62.4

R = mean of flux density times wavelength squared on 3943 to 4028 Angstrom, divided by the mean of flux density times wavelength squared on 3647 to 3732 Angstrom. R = 1.4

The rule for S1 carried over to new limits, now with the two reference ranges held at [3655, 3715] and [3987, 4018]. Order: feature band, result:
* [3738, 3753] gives 0.319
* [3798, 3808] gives 0.106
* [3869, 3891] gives 0.366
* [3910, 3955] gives 0.466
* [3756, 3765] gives 0.236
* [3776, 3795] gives -0.012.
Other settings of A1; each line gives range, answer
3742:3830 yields 63.8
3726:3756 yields 54.8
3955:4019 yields 75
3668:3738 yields 61.5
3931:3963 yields 54.1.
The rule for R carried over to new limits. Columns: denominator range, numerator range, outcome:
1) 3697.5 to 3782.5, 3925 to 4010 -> 1.17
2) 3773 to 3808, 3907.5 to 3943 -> 0.79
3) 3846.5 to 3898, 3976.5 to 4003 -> 1.48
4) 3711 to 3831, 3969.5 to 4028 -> 1.53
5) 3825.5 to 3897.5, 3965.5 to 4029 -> 1.51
